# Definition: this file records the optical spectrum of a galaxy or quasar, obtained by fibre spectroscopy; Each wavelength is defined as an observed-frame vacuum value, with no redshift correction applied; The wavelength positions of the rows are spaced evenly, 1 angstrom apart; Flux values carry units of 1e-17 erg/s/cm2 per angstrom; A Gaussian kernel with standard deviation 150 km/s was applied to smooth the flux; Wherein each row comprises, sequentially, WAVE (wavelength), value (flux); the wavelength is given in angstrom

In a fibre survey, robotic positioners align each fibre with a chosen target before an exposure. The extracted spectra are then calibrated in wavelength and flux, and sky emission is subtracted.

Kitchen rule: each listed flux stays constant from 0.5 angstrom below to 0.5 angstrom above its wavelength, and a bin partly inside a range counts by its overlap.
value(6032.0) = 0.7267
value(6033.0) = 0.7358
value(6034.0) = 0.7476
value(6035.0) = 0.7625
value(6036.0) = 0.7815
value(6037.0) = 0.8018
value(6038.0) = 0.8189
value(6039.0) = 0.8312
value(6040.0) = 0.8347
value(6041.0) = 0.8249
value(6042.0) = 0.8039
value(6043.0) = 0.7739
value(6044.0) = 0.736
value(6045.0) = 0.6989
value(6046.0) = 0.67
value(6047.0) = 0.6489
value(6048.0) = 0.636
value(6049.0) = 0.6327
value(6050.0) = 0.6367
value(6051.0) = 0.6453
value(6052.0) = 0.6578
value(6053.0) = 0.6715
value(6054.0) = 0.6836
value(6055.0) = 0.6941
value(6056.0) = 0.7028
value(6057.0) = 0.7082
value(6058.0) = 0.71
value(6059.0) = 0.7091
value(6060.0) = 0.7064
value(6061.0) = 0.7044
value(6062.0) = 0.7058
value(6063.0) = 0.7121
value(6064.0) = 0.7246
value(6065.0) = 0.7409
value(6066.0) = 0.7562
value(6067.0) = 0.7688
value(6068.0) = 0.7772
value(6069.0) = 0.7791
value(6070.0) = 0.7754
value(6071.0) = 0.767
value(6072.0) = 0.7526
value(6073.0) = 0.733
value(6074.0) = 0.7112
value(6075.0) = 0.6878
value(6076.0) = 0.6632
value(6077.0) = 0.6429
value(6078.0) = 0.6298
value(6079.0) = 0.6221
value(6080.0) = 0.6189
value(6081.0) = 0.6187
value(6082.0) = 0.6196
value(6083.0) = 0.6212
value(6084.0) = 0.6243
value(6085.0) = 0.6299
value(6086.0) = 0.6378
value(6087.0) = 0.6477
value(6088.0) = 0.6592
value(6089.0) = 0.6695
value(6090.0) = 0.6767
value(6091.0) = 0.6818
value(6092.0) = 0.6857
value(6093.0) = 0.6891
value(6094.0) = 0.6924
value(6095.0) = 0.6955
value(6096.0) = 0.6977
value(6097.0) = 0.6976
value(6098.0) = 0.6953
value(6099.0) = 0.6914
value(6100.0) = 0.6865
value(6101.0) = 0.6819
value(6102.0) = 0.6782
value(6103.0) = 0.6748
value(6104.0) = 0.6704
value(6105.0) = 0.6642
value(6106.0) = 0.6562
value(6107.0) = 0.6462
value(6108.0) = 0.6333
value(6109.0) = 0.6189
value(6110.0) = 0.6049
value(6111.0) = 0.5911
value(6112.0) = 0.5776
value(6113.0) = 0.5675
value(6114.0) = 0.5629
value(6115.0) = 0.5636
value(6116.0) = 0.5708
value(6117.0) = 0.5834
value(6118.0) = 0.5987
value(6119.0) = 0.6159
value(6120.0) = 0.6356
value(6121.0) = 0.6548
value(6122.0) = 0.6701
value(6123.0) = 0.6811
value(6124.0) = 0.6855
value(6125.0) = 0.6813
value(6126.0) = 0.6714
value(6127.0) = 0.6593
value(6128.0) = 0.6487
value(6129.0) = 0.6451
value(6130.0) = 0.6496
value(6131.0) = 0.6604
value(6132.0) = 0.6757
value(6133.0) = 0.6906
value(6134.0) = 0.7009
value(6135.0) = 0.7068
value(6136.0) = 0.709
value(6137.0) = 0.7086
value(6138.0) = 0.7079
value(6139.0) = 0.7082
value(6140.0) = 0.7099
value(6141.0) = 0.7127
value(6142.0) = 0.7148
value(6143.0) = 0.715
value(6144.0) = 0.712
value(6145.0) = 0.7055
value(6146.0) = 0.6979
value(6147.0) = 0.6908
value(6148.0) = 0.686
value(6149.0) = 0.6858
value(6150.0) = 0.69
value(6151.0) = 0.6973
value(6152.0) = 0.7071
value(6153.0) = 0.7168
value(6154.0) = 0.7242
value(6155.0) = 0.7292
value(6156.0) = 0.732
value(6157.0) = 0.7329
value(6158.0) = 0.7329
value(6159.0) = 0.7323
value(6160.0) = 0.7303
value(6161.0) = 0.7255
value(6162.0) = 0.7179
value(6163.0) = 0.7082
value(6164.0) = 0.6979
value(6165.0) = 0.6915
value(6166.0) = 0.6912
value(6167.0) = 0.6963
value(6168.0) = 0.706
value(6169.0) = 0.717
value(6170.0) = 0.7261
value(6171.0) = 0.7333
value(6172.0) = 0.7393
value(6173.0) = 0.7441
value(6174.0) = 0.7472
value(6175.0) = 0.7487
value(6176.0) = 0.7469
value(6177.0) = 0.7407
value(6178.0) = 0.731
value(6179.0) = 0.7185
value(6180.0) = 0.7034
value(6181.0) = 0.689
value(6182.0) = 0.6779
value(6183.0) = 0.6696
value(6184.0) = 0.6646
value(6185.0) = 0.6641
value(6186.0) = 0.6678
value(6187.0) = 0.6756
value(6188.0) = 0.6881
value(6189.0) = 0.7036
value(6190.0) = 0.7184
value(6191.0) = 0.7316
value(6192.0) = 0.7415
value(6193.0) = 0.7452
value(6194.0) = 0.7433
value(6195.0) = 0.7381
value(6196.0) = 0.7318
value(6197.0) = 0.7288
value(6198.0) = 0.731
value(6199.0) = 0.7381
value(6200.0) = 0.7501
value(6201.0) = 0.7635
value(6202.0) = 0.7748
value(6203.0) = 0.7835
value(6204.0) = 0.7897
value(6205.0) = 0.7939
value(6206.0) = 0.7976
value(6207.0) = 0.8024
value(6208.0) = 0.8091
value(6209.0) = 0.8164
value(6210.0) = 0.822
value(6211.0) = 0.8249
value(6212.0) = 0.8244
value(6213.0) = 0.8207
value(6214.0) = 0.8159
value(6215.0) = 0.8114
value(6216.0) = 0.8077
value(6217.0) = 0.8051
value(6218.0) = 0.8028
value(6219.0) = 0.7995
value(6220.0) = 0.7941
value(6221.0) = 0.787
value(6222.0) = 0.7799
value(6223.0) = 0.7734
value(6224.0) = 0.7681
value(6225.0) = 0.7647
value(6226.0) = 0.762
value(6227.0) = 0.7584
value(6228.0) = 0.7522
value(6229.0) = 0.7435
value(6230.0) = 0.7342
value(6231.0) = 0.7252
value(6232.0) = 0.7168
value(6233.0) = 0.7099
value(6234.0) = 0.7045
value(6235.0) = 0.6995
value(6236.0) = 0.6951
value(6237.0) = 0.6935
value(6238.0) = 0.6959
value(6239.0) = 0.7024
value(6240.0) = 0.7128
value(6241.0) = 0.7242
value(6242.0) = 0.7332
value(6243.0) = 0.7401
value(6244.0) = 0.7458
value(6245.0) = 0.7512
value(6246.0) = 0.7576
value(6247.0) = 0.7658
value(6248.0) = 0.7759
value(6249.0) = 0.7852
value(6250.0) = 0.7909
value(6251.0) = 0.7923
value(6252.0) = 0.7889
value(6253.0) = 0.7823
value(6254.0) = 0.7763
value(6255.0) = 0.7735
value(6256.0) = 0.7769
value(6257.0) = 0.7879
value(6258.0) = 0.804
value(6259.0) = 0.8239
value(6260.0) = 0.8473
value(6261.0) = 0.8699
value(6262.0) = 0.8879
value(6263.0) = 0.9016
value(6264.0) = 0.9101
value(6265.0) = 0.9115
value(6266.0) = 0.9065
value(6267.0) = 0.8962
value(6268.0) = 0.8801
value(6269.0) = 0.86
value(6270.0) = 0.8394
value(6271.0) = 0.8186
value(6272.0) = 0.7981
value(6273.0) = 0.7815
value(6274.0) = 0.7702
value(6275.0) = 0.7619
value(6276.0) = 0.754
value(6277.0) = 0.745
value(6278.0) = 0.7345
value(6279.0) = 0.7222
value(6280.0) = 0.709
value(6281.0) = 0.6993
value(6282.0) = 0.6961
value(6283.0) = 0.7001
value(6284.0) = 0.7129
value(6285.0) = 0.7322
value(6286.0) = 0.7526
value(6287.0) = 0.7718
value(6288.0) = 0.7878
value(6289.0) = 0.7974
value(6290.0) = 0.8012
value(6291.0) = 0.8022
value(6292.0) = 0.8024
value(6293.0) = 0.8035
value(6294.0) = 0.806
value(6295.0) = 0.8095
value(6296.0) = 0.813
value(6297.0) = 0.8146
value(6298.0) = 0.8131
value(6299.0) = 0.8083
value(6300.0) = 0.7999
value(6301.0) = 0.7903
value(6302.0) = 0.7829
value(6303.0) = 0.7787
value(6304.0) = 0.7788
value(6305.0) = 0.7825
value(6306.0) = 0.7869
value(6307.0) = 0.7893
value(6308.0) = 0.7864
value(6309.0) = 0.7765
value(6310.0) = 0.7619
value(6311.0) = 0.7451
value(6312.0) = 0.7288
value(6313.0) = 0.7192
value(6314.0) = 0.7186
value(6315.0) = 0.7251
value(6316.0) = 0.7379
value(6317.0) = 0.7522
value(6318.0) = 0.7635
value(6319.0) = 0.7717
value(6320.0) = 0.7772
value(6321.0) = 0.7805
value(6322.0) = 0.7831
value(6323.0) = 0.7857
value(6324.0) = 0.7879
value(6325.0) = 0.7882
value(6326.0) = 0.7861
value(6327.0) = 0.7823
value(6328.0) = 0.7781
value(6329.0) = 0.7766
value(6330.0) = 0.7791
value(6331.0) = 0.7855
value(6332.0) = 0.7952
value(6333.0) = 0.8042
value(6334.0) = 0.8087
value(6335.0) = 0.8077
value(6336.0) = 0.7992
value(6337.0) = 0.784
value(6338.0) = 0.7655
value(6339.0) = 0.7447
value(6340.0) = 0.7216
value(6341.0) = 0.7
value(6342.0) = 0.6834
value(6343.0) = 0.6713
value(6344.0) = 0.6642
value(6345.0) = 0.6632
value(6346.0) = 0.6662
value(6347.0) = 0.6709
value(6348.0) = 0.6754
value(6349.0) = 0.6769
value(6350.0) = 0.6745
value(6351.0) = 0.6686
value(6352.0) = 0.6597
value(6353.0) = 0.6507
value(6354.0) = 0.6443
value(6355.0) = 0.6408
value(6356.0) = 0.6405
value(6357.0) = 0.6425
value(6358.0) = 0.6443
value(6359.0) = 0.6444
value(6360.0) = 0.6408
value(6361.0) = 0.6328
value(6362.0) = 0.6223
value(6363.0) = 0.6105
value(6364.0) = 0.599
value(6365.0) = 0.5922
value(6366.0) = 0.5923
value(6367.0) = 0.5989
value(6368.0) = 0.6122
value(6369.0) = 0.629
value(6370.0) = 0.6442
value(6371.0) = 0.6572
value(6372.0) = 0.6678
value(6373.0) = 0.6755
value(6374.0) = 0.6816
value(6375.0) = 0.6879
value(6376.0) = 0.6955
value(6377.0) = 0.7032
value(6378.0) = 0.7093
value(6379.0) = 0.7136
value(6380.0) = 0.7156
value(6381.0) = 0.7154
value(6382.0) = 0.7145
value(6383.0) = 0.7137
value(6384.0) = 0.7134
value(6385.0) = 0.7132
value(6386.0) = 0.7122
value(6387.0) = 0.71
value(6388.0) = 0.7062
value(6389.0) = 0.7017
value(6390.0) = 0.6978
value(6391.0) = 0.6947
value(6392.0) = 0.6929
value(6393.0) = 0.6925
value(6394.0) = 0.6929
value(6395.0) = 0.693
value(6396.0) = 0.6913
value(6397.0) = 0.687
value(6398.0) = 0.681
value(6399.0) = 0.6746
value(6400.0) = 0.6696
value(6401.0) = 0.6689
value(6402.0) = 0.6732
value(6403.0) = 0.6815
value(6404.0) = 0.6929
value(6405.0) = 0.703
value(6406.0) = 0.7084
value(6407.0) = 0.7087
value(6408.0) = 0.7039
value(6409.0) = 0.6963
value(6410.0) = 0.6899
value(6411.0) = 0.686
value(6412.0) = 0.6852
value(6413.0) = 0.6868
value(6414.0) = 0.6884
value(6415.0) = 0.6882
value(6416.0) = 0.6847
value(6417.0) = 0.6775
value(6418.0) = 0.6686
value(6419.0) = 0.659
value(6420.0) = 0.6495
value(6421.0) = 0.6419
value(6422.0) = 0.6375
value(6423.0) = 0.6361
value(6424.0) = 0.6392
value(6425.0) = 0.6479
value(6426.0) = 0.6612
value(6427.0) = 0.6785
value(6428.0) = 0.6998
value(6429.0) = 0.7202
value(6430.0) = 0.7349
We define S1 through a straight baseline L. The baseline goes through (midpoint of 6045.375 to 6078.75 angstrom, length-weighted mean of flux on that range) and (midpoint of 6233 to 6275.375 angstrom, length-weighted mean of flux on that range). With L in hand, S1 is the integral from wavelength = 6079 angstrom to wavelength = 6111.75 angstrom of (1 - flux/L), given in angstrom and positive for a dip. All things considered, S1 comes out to 2.7 angstrom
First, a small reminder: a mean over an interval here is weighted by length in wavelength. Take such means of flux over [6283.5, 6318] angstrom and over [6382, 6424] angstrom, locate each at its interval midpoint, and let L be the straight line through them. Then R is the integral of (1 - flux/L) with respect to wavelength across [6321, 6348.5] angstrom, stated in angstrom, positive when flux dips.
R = -0.2 angstrom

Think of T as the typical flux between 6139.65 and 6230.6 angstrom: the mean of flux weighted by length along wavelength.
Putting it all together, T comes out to 0.739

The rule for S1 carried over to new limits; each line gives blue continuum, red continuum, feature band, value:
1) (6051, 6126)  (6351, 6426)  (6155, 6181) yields -2.04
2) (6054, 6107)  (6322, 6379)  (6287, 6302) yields -2.32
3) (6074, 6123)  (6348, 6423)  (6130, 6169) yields -3.38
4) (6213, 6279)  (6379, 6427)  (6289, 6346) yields -2.40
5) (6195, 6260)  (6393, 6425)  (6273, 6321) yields -2.12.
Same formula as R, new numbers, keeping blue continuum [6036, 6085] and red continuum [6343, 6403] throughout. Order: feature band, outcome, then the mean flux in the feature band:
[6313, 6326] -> -1.7 angstrom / 0.763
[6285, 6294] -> -1.4 angstrom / 0.788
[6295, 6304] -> -1.6 angstrom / 0.799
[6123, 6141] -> 0.4 angstrom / 0.684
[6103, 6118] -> 2.0 angstrom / 0.61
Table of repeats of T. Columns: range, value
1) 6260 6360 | 0.762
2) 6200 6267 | 0.783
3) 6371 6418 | 0.694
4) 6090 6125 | 0.648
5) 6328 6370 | 0.686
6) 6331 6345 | 0.748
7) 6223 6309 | 0.778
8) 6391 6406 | 0.686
